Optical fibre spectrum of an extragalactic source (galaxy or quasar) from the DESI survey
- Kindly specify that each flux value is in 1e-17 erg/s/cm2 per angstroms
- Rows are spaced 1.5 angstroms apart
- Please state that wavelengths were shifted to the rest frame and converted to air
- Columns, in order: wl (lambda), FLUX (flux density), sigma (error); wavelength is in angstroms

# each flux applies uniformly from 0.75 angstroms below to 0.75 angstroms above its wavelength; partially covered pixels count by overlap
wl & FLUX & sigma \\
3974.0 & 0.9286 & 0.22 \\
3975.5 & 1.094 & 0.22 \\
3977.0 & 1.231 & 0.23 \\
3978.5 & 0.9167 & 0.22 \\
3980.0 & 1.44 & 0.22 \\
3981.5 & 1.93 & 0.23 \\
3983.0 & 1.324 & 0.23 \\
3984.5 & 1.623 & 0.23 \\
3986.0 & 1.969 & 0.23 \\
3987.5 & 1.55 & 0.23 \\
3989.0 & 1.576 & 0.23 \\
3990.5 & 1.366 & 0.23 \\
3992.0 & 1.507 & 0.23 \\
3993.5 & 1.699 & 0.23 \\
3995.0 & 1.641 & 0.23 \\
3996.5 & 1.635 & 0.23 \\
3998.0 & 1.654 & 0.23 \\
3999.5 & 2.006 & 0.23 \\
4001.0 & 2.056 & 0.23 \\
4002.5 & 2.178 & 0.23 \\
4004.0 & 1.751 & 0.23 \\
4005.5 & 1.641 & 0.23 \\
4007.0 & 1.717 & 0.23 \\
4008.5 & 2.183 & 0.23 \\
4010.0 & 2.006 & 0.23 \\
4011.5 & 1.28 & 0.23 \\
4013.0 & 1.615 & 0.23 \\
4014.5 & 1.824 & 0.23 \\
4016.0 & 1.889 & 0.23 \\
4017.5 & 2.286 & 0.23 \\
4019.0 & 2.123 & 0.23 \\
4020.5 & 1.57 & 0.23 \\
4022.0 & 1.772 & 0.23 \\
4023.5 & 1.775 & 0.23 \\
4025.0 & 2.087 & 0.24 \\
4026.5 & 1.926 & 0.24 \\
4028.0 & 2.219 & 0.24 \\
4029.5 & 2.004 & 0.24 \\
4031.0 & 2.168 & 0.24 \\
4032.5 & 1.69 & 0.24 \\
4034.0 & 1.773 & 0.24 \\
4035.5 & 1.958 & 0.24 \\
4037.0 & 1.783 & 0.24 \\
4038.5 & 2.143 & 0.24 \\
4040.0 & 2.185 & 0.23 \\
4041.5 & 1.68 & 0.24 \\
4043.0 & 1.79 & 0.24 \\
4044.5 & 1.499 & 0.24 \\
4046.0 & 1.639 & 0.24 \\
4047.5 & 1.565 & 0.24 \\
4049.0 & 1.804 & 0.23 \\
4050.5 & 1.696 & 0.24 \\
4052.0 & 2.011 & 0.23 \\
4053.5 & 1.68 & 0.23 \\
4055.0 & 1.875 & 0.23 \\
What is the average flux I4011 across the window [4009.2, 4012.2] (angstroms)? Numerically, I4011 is 1.66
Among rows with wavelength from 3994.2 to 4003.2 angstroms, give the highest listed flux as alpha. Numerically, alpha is 2.178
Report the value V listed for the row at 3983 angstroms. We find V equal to 1.324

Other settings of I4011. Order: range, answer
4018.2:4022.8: 1.83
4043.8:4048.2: 1.57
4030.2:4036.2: 1.9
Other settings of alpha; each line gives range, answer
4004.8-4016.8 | 2.183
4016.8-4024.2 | 2.286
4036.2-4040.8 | 2.185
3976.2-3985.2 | 1.93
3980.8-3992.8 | 1.969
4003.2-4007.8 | 1.751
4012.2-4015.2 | 1.824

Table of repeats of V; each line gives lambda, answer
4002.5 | 2.178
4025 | 2.087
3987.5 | 1.55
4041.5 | 1.68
